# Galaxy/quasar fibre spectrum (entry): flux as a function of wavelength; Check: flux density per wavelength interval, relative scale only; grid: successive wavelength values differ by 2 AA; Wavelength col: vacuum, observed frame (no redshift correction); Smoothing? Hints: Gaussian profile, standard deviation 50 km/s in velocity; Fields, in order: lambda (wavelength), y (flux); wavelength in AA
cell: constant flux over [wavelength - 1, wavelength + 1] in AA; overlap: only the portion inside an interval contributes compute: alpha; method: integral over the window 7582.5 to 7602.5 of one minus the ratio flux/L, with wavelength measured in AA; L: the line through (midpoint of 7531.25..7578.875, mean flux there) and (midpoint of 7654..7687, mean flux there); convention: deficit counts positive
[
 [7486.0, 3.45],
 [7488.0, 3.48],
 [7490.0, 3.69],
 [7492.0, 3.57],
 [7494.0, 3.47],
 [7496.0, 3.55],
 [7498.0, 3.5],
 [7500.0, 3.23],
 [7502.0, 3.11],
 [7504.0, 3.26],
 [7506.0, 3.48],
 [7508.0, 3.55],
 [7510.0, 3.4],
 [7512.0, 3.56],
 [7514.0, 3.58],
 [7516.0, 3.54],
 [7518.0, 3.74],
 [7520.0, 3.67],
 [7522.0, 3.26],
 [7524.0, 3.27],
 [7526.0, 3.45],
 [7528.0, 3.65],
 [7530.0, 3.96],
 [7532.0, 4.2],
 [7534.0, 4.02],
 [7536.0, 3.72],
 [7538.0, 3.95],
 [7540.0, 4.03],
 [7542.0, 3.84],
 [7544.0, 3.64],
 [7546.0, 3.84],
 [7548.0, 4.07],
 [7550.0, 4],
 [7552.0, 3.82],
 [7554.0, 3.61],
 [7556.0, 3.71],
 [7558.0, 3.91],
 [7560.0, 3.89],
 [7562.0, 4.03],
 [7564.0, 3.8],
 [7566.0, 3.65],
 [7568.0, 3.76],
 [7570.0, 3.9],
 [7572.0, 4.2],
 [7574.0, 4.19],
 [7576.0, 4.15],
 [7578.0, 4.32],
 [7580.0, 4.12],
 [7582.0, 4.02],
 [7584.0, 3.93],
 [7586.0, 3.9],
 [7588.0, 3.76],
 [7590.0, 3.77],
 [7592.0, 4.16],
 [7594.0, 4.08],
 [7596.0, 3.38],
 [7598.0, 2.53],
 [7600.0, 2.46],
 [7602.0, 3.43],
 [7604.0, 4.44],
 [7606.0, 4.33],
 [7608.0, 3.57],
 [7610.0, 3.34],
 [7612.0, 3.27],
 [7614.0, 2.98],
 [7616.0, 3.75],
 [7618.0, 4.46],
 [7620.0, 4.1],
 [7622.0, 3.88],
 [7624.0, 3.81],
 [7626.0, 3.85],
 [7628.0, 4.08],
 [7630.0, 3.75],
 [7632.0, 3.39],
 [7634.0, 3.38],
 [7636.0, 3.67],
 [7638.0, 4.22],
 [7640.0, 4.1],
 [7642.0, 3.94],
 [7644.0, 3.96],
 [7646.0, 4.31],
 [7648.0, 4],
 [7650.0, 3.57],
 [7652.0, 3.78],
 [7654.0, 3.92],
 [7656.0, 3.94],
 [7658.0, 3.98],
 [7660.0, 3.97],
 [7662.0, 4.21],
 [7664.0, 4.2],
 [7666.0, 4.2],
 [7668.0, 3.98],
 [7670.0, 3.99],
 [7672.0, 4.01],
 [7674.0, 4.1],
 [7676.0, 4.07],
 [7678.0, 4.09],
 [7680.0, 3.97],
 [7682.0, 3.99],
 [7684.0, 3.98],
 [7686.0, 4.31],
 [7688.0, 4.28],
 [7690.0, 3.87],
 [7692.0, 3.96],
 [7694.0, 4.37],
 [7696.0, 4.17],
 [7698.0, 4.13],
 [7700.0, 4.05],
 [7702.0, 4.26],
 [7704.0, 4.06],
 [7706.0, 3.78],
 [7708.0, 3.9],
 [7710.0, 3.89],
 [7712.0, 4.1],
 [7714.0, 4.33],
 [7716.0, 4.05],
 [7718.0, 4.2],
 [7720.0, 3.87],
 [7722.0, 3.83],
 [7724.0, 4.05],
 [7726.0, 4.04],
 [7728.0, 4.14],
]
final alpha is 2.1 AA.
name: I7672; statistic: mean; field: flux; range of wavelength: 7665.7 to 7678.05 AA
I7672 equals 4.05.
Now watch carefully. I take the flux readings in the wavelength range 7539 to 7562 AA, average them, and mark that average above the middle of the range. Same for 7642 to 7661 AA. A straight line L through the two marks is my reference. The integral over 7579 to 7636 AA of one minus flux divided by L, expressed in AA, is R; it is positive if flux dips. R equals 2.8 AA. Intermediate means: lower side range 3.86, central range 3.71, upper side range 3.94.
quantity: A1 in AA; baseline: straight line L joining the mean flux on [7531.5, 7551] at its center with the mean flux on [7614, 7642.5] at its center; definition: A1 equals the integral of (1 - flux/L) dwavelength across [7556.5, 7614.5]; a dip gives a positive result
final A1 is 1.7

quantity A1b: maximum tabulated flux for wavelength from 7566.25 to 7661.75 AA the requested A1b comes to 4.46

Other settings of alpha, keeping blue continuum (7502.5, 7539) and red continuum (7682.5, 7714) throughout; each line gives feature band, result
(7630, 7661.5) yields 0.54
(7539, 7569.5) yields -1.12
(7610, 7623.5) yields 0.55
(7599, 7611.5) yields 0.84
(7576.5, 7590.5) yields -0.76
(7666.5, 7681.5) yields -0.06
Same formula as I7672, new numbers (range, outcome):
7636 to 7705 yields 4.05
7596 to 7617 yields 3.41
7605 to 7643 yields 3.78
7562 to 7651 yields 3.81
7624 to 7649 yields 3.88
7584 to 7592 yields 3.87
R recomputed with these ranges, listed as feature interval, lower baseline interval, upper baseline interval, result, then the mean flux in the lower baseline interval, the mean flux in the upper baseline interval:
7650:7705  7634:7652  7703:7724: -1.3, 3.93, 4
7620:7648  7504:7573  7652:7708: 0.5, 3.75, 4.06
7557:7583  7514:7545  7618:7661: -1.4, 3.72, 3.9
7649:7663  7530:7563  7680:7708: 0.4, 3.89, 4.08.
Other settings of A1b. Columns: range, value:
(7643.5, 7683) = 4.31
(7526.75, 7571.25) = 4.2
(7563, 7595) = 4.32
